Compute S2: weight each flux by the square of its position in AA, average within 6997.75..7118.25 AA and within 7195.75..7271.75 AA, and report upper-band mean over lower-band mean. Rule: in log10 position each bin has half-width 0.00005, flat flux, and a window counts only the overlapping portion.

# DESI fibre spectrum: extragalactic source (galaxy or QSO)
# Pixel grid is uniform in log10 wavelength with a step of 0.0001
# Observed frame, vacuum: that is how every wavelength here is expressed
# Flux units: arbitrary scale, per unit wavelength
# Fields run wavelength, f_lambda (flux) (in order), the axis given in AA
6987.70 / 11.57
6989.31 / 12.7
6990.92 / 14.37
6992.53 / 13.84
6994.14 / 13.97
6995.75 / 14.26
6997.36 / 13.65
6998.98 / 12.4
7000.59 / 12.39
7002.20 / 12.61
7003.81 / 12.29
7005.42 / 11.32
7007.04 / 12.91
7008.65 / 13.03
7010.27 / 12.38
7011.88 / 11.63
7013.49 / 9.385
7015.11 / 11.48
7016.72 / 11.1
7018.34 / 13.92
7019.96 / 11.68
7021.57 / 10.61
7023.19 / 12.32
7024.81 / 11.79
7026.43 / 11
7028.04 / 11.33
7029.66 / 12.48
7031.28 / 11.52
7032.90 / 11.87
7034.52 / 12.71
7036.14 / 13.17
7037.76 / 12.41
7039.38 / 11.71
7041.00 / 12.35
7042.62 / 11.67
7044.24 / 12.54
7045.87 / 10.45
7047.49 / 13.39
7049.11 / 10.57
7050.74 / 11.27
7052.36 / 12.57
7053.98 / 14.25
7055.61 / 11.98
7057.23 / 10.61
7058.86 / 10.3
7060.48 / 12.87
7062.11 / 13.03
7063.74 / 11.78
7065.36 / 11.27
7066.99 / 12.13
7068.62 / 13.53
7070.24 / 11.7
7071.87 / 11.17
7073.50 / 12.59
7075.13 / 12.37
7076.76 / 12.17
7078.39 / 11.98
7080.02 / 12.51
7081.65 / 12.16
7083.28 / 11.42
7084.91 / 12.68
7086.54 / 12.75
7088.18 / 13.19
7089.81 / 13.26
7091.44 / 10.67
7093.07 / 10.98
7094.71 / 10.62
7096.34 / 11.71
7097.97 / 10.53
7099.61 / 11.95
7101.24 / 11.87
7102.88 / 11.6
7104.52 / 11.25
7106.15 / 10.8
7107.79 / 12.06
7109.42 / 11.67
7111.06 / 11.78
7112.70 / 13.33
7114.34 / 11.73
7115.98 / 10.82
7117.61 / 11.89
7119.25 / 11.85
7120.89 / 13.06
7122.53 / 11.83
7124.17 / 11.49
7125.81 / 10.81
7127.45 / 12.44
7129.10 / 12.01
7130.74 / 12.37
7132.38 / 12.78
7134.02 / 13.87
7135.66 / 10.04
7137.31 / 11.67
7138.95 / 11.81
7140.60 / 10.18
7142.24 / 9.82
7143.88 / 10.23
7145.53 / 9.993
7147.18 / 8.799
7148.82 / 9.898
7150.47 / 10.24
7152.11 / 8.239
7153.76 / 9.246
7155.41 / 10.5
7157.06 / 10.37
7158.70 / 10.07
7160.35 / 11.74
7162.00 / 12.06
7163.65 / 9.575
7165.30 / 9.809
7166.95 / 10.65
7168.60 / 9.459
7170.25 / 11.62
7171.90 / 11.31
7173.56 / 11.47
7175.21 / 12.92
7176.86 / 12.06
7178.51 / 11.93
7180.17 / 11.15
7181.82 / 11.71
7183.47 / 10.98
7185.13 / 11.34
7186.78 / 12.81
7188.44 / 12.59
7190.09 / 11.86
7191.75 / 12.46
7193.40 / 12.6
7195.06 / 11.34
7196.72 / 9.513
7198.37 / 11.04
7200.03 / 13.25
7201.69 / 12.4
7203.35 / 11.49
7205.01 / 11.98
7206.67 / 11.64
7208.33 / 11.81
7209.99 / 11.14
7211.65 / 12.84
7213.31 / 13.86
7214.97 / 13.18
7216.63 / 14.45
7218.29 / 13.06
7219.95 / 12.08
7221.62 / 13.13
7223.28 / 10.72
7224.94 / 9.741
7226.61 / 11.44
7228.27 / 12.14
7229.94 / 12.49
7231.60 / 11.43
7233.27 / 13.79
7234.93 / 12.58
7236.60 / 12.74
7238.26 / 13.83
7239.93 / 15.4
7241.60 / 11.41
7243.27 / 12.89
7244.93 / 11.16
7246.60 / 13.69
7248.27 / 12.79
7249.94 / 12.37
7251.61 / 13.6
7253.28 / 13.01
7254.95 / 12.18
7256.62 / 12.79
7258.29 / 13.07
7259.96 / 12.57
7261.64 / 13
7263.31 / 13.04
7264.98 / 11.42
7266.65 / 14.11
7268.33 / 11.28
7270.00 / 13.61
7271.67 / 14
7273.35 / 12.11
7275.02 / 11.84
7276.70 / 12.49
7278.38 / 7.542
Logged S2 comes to 1.10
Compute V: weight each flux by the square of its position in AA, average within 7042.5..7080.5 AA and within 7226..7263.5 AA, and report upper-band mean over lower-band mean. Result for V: 1.12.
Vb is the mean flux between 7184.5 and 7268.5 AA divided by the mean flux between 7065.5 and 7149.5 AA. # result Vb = 1.06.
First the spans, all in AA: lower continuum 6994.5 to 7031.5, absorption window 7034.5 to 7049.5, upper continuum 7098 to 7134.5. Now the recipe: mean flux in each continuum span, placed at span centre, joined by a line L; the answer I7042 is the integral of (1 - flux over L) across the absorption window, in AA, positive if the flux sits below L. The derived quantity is -0.1 AA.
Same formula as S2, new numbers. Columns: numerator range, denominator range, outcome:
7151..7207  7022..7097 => 0.97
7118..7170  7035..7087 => 0.92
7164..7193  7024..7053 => 1.00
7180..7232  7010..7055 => 1.06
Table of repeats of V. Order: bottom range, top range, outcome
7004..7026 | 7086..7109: 1.01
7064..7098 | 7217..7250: 1.08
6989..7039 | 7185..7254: 1.06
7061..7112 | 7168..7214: 1.02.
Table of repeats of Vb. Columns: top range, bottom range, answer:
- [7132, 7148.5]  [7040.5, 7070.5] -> 0.90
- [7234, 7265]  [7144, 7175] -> 1.24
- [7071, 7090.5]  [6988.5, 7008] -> 0.95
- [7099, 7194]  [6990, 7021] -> 0.90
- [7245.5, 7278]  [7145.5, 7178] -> 1.21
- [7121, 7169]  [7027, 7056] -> 0.89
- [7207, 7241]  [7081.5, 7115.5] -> 1.07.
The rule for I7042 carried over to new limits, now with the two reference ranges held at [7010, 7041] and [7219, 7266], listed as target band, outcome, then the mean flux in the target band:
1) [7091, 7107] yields 1.13 AA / 11.2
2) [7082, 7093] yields -0.19 AA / 12.2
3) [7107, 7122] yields 0.12 AA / 12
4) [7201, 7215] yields 0.24 AA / 12.2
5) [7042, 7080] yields -0.26 AA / 12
